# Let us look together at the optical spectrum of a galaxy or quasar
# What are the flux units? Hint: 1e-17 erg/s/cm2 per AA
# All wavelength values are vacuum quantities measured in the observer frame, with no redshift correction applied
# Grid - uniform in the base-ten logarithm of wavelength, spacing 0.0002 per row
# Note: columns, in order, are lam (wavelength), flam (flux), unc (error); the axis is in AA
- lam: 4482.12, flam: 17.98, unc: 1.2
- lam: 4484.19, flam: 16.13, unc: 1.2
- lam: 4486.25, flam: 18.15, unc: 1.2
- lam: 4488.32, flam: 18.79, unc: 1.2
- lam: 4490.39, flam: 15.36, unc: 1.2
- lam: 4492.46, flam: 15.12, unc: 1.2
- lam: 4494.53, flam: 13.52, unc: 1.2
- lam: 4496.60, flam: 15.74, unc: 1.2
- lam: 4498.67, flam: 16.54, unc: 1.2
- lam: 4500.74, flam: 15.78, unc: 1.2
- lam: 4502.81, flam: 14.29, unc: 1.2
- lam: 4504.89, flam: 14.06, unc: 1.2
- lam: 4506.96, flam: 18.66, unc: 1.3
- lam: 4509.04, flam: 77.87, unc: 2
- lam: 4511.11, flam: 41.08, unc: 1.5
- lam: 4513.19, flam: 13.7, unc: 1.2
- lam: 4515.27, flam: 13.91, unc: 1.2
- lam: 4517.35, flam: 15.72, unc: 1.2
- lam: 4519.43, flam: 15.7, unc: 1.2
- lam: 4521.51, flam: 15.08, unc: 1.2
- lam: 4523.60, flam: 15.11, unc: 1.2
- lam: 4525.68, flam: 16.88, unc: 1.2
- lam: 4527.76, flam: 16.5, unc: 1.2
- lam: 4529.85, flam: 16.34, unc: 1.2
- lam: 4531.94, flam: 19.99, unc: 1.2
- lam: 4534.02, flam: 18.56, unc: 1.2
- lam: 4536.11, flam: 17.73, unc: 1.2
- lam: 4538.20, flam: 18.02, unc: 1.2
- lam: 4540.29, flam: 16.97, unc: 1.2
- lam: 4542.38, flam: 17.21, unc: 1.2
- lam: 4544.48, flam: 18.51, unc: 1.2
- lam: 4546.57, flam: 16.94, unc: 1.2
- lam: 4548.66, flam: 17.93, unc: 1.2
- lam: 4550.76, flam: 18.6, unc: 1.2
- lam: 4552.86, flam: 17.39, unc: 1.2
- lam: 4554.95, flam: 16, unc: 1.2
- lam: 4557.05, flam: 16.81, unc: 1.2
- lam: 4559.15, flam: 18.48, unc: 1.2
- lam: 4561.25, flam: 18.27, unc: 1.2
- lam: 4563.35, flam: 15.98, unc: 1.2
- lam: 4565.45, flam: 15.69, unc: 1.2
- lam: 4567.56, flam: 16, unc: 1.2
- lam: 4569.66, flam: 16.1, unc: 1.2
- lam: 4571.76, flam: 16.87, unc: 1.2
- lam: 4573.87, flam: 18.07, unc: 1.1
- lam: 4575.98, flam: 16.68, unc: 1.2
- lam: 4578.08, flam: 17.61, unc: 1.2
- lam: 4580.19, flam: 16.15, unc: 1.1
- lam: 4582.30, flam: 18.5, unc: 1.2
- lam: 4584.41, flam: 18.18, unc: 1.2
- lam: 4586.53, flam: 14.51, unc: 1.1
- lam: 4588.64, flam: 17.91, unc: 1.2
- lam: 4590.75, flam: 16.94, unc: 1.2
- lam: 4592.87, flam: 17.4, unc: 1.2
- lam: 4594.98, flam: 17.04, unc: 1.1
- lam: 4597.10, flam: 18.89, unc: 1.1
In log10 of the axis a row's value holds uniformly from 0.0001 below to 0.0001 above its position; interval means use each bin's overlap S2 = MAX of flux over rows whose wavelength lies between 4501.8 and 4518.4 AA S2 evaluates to 77.87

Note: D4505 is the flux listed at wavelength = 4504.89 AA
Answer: 14.06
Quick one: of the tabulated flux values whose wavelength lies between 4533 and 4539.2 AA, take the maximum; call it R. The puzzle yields 18.56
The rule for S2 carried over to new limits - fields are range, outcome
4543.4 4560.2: 18.6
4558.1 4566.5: 18.48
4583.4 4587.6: 18.18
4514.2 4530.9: 16.88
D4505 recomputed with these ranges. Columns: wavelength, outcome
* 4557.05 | 16.81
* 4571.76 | 16.87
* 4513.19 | 13.7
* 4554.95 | 16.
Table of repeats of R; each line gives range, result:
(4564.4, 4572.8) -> 16.87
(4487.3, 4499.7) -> 18.79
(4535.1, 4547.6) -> 18.51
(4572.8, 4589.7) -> 18.5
